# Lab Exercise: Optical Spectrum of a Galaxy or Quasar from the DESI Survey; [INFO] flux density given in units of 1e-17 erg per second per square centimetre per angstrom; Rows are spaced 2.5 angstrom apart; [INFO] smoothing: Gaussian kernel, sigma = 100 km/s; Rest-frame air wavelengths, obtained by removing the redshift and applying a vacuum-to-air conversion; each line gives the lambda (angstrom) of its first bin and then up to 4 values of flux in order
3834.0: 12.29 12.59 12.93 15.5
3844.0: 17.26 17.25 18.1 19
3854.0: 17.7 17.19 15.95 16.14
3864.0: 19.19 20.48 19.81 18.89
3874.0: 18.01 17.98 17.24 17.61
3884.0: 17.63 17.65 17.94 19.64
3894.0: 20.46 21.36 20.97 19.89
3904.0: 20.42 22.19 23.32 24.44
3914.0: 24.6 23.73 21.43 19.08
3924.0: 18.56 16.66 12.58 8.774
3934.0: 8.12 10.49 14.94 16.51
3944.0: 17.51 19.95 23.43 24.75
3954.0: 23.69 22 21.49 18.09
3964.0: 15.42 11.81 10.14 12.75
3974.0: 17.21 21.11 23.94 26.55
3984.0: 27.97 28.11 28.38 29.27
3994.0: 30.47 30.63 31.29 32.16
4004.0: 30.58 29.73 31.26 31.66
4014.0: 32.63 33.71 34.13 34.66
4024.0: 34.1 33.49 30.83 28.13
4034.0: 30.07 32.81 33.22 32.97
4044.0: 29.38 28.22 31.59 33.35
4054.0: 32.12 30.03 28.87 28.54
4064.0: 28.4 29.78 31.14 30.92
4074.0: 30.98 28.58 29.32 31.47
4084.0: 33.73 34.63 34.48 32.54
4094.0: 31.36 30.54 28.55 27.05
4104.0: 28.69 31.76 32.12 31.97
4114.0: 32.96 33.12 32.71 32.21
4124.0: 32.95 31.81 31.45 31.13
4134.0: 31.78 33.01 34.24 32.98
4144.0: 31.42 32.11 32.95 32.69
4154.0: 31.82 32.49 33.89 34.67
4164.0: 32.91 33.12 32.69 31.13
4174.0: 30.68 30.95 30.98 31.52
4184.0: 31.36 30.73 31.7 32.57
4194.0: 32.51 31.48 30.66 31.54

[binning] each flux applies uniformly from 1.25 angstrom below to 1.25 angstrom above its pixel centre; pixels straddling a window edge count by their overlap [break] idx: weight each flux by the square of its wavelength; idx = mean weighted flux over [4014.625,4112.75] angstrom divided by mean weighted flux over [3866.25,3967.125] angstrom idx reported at 1.79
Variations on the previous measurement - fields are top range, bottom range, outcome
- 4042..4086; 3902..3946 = 1.83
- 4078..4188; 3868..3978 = 1.93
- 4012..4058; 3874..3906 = 1.80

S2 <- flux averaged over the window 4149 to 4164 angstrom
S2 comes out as 33.1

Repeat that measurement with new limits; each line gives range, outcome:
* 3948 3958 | 23.4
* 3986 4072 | 31.1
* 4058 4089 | 30.7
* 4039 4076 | 30.5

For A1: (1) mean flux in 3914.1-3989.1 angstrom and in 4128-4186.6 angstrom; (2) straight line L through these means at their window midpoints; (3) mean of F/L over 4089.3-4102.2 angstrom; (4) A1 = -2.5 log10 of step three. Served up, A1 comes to -0.08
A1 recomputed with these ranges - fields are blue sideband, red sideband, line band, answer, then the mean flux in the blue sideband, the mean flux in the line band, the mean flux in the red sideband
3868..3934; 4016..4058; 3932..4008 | 0.19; 19.1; 21.9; 31.9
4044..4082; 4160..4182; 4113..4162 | -0.04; 30.2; 32.6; 32.1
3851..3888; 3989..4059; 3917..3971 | 0.40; 18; 17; 31.5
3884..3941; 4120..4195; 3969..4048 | -0.21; 18.5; 29.1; 32.2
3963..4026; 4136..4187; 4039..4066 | -0.06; 26.9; 30.5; 32.3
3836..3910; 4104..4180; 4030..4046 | -0.15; 18.4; 31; 32.3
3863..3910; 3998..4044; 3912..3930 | 0.14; 19.5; 19.8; 32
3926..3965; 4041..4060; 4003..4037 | -0.19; 17.2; 32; 30.8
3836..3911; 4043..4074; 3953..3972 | 0.38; 18.5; 17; 30.2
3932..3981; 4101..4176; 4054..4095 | -0.15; 17.5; 31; 32.2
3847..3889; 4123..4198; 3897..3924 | -0.09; 18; 21.8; 32.2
